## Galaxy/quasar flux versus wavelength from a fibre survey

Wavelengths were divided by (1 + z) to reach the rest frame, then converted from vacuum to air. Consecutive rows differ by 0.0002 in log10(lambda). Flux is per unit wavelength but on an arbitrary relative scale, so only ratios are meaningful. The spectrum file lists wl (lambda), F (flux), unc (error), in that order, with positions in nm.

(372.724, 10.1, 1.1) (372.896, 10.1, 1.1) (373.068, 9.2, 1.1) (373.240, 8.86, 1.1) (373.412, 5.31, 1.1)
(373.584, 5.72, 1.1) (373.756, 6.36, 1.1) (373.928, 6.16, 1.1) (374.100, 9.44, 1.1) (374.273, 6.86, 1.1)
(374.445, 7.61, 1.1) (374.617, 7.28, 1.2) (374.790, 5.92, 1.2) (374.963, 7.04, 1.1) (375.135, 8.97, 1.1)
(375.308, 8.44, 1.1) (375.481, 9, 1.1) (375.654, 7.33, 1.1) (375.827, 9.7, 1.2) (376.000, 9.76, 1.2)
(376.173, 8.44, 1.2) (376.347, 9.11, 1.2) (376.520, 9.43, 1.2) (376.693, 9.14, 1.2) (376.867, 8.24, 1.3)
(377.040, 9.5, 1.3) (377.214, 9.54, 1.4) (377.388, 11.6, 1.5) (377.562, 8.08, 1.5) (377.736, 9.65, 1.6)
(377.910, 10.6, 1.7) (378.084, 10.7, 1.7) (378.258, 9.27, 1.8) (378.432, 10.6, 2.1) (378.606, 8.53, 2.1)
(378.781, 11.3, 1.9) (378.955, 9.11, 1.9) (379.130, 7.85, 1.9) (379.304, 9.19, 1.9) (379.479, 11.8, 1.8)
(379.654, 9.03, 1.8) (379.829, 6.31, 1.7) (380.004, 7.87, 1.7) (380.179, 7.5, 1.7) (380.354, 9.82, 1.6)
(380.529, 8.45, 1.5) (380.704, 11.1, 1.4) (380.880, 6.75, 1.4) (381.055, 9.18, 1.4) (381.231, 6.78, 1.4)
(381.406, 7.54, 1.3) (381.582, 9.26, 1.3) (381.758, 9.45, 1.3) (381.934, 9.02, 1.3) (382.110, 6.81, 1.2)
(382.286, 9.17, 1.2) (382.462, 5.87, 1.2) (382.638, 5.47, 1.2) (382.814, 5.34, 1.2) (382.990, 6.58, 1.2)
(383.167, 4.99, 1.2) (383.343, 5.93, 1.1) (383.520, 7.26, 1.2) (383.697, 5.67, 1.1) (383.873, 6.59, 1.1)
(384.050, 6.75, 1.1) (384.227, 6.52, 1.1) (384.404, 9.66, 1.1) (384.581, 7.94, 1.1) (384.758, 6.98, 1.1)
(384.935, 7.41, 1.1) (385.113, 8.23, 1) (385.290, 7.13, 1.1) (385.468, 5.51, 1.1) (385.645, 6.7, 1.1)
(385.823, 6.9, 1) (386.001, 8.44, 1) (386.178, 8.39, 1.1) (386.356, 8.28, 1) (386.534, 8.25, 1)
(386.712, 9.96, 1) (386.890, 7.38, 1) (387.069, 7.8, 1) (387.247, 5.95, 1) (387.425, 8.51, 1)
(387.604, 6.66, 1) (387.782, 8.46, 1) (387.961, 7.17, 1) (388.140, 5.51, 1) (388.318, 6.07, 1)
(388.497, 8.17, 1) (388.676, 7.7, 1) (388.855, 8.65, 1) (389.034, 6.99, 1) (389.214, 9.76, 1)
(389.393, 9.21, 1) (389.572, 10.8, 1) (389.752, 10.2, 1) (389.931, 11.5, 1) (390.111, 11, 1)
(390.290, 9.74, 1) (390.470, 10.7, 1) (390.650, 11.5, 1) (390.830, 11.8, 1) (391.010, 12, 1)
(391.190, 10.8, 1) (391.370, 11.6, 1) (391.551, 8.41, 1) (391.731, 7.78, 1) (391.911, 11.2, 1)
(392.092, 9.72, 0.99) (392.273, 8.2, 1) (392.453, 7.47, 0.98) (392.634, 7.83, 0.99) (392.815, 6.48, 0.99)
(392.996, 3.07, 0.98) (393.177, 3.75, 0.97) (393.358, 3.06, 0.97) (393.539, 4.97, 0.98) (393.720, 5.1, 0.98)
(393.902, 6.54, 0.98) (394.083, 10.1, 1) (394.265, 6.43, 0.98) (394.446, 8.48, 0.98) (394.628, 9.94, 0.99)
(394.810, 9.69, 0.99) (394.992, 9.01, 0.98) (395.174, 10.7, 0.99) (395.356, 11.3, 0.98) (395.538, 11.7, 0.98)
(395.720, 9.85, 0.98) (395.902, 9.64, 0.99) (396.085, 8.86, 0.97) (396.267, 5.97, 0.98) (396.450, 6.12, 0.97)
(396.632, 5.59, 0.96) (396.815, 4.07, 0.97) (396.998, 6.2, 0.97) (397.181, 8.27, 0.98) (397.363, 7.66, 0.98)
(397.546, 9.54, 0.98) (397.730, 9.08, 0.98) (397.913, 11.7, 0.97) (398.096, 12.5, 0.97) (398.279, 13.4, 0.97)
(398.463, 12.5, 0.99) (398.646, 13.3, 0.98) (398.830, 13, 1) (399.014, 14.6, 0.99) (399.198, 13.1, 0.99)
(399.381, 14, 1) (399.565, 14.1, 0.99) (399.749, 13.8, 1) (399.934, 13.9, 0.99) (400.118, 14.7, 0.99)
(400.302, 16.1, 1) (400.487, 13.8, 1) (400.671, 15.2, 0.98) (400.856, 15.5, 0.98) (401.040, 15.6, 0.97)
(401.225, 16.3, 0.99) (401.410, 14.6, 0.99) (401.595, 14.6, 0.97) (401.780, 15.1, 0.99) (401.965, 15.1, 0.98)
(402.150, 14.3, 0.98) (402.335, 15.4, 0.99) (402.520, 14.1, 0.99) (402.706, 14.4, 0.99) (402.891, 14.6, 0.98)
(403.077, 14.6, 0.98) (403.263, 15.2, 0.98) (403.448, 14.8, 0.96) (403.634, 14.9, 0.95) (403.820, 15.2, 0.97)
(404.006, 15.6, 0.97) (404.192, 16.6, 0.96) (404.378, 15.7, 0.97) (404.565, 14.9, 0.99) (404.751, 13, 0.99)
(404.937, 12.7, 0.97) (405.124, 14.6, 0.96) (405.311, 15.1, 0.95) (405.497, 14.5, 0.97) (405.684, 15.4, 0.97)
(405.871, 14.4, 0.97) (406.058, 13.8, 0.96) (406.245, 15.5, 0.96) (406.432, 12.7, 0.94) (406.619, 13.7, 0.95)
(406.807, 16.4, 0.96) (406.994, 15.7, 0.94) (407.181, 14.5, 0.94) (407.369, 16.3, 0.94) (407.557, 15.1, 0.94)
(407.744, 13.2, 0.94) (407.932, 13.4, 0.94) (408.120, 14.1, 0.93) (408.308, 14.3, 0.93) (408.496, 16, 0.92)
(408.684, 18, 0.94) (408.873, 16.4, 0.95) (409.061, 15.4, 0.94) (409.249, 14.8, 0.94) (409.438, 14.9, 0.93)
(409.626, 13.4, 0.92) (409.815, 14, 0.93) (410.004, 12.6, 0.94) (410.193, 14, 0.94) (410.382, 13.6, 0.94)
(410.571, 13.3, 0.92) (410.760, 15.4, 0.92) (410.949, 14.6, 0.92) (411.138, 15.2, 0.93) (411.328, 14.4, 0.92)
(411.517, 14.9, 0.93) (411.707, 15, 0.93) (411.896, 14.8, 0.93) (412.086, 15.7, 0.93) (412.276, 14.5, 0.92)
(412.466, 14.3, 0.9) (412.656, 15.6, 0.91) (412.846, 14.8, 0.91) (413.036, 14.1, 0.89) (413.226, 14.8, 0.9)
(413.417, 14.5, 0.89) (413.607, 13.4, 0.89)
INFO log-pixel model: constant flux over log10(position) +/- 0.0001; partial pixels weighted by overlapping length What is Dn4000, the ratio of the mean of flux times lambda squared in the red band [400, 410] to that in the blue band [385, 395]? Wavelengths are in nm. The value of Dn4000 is 1.95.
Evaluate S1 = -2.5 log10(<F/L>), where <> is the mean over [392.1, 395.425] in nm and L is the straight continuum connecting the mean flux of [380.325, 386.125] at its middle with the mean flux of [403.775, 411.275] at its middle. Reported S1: 0.39 mag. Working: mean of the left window 7.41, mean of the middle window 7.38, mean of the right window 14.7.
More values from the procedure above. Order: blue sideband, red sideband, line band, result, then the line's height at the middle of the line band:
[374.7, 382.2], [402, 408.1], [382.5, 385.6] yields 0.45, 10.1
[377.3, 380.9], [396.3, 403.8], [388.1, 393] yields 0.22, 11.3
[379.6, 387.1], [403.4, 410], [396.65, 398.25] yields 0.35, 11.9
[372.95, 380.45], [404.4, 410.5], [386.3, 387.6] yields 0.32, 10.6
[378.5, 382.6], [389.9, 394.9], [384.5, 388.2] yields 0.14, 8.53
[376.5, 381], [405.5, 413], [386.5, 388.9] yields 0.39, 10.9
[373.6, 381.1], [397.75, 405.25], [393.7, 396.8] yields 0.45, 12.9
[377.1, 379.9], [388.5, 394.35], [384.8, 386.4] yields 0.21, 9.02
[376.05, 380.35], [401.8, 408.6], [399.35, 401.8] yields -0.08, 13.8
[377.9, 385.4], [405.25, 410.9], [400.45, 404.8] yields -0.13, 13.3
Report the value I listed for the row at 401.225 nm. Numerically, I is 16.3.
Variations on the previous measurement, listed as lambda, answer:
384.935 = 7.41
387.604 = 6.66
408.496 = 16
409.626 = 13.4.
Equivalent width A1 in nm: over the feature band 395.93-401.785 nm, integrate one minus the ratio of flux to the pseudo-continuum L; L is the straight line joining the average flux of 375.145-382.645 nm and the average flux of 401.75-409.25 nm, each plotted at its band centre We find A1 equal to 0.68 nm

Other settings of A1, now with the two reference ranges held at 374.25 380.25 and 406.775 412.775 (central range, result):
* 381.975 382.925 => 0.31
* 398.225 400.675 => -0.19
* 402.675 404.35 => -0.18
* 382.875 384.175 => 0.49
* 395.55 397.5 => 0.78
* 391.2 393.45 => 0.79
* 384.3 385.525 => 0.32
